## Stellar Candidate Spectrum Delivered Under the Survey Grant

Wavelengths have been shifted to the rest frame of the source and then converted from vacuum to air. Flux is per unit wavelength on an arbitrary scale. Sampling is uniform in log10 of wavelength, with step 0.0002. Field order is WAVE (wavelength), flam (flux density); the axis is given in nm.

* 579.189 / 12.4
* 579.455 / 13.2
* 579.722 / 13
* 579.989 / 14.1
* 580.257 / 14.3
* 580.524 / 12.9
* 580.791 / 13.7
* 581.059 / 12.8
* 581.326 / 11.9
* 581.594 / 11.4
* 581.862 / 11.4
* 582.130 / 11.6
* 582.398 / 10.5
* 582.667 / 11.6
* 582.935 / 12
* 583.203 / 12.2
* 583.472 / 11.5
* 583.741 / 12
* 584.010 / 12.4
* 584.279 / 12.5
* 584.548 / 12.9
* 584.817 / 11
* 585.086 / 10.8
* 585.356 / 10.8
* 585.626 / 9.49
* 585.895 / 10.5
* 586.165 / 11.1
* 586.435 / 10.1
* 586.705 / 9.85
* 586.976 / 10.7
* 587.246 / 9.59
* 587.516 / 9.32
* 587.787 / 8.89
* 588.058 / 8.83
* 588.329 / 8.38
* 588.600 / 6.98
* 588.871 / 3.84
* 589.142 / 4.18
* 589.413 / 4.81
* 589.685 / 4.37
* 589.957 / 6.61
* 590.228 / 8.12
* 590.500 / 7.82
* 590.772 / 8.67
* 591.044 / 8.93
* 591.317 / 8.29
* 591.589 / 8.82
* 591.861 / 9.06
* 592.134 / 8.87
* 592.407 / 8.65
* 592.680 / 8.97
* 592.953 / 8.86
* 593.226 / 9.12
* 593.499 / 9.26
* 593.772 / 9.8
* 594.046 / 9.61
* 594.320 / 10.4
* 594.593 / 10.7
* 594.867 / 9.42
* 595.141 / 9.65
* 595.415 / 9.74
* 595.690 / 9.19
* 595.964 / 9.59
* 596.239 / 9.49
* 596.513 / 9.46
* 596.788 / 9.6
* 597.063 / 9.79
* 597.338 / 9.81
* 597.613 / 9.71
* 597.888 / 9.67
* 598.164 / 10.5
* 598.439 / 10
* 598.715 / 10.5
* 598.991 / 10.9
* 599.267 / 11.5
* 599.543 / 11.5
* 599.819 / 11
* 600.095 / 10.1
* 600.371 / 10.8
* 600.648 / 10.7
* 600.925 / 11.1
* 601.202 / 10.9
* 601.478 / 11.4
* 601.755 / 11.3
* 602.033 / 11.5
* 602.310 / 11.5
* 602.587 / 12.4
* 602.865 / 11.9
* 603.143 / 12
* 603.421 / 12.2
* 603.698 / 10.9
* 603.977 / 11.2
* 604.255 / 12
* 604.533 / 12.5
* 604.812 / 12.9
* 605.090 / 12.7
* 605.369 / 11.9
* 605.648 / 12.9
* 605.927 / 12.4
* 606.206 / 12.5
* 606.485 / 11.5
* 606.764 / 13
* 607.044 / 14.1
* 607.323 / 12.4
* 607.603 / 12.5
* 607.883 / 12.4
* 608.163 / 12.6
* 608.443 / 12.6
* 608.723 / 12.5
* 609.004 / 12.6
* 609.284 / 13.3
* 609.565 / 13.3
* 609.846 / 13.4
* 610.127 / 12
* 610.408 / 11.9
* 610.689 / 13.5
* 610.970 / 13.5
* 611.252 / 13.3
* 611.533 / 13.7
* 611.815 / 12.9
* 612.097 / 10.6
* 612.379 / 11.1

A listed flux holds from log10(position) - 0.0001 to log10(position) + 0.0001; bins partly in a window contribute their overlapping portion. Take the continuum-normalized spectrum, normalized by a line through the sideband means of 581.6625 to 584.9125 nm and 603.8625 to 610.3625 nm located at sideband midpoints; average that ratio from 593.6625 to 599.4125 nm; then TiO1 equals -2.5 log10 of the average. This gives 0.22 mag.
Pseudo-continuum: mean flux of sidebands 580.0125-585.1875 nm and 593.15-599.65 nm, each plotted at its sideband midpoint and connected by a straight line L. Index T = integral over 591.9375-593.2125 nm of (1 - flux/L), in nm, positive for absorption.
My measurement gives 0.20 nm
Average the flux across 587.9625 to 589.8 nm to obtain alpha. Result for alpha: 5.87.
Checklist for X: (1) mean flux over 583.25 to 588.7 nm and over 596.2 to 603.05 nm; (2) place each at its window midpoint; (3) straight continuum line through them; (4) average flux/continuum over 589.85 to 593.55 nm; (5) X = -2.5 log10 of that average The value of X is 0.225 mag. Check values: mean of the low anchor 10.4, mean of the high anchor 10.7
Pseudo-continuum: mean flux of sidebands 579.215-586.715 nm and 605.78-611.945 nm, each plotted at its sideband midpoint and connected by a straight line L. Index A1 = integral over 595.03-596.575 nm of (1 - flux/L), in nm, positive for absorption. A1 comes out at 0.35 nm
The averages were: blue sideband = 11.9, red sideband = 12.8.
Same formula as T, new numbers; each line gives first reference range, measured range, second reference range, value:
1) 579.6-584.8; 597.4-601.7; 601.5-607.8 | 0.538 nm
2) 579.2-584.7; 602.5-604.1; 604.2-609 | 0.101 nm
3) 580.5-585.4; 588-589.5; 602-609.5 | 0.741 nm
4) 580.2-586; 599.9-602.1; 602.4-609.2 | 0.231 nm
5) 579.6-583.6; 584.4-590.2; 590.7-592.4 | 0.946 nm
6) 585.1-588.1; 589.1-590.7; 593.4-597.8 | 0.596 nm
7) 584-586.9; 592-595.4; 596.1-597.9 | 0.192 nm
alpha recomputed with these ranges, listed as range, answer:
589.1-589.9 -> 4.7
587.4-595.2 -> 8.24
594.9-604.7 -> 10.7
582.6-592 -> 9.32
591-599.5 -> 9.64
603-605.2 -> 12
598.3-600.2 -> 10.8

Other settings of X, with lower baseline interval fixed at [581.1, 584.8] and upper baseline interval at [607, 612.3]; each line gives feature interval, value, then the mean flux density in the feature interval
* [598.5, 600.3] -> 0.14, 10.9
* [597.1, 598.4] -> 0.24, 9.92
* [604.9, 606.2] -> 0.01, 12.5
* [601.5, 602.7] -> 0.08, 11.6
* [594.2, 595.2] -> 0.21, 10.1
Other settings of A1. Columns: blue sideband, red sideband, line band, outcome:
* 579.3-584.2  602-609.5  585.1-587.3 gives 0.36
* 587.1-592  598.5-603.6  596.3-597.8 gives 0.05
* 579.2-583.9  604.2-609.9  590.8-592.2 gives 0.41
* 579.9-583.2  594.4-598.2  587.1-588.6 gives 0.32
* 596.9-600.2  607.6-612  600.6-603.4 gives -0.09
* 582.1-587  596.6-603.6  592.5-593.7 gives 0.21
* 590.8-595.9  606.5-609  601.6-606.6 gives -0.08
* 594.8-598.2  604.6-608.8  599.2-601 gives -0.04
